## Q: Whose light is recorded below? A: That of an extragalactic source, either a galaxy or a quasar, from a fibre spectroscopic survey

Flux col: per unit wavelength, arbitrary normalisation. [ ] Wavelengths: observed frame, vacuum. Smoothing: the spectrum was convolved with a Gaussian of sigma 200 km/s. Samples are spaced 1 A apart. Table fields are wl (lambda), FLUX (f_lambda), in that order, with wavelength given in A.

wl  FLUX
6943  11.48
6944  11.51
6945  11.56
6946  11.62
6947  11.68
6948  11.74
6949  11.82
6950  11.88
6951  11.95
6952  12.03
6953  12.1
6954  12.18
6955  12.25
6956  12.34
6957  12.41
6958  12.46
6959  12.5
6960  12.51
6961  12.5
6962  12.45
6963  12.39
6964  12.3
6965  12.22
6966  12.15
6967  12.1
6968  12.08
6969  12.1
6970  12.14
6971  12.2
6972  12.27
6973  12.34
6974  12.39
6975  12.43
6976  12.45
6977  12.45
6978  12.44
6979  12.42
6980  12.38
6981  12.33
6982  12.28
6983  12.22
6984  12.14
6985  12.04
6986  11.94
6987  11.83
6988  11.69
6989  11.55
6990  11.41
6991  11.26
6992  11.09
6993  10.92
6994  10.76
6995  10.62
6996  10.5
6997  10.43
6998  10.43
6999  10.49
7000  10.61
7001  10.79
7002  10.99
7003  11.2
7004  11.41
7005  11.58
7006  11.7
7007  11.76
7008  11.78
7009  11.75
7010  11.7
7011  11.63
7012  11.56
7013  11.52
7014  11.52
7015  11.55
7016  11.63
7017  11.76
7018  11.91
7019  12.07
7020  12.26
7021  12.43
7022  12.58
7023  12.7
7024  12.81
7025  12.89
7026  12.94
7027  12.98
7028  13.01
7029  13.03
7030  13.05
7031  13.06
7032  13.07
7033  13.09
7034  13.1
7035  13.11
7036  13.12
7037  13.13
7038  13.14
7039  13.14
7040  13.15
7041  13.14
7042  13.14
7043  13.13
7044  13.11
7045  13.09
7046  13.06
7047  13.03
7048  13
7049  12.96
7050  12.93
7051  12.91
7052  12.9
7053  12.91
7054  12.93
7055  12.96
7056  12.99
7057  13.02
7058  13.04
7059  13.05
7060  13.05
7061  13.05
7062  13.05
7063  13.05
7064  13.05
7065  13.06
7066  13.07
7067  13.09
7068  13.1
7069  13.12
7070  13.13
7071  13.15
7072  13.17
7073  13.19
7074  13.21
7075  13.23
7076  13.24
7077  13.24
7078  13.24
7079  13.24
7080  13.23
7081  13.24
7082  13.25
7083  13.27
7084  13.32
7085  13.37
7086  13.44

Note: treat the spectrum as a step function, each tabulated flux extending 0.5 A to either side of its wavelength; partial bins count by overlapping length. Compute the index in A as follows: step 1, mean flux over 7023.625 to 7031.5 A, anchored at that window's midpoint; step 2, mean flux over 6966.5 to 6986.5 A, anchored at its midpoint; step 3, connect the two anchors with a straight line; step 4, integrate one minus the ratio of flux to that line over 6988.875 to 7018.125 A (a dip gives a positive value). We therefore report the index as 3.2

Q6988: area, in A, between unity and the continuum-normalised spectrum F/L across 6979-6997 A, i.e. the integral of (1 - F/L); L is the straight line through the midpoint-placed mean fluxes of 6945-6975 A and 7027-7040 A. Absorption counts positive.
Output 1.3 A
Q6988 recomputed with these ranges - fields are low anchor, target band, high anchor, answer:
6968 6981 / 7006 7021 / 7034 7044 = 1.23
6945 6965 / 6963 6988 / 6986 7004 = -1.43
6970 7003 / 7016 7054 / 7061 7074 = -1.09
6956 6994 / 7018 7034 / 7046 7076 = -0.14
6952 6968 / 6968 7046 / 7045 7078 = 3.41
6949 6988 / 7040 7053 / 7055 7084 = -0.10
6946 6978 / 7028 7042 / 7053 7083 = -0.29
